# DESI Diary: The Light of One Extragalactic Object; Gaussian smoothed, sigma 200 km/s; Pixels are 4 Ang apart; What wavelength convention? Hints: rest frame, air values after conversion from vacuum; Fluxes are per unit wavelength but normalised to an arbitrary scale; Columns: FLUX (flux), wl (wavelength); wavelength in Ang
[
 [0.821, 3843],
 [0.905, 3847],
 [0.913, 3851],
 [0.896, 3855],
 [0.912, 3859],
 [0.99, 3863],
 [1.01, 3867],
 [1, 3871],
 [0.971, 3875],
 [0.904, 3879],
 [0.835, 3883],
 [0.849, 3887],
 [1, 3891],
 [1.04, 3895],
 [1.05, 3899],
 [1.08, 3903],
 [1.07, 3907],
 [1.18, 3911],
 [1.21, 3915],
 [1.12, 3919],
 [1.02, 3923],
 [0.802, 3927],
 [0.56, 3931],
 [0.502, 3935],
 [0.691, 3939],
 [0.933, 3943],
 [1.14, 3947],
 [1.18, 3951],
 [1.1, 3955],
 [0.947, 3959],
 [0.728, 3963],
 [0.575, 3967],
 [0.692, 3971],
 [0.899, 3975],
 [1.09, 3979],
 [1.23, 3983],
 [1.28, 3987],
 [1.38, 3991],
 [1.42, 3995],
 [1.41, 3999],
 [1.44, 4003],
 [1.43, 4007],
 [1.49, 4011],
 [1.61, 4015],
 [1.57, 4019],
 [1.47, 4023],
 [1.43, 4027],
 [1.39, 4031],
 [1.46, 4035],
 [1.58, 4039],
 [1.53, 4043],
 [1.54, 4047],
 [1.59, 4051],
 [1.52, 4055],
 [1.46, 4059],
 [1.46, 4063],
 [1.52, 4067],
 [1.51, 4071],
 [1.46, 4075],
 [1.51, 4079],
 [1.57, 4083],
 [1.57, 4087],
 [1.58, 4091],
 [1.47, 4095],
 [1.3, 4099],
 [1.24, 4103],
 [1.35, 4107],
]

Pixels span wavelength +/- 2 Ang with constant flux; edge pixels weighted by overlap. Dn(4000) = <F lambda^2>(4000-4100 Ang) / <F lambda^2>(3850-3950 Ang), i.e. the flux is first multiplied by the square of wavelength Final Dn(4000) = 1.70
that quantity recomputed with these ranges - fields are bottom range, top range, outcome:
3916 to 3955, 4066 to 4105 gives 1.76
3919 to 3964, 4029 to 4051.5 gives 1.79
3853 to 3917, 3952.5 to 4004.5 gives 1.14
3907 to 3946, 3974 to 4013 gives 1.51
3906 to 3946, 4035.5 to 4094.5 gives 1.80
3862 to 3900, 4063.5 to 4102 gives 1.71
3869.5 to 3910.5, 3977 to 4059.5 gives 1.56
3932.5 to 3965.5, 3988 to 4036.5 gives 1.68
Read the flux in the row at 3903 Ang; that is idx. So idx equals 1.08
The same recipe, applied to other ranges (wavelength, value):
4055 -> 1.52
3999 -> 1.41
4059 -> 1.46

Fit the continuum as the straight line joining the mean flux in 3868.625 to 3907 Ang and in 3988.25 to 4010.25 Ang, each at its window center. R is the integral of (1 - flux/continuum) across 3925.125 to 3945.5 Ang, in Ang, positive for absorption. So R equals 8.00 Ang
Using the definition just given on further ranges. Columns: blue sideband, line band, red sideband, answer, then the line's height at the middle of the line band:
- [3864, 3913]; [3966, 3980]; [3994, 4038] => 5.35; 1.31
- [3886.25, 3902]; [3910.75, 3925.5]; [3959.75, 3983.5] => -2.47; 0.955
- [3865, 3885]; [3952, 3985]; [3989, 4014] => 9.89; 1.31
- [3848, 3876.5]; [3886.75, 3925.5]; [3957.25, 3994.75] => -3.82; 0.972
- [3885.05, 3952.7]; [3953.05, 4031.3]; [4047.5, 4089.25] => 1.43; 1.24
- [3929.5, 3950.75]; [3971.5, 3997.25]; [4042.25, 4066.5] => -2.42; 1.08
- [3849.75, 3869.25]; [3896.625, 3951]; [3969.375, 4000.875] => 5.26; 1.07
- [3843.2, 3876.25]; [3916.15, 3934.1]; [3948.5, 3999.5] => 2.51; 1.01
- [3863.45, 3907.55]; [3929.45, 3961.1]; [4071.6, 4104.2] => 6.82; 1.12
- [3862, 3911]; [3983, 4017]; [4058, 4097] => -3.10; 1.3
